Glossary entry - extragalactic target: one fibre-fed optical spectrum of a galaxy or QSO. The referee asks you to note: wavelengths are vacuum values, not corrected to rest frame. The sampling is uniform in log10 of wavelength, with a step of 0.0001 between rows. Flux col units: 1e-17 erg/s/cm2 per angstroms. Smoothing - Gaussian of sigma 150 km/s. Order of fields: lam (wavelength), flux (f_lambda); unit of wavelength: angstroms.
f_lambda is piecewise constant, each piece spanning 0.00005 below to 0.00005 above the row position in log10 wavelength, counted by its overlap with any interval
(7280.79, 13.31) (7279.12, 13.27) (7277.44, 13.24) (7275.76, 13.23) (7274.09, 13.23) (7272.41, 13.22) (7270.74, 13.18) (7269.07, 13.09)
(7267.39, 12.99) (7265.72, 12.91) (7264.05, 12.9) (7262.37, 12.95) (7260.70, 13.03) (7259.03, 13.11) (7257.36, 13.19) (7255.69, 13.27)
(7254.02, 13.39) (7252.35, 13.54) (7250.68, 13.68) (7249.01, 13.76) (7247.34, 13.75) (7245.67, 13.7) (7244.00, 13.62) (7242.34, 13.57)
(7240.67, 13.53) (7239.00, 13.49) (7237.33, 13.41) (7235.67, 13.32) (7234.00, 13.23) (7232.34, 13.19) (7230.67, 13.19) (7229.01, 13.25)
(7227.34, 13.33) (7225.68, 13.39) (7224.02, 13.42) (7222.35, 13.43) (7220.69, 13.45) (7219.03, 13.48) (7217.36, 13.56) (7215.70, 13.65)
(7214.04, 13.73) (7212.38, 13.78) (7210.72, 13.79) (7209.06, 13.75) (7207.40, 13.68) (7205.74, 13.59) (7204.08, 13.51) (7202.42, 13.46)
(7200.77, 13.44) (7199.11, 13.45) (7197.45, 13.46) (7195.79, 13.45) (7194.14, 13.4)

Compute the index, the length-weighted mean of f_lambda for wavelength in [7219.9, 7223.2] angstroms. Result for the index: 13.4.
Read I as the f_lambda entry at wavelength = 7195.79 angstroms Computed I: 13.45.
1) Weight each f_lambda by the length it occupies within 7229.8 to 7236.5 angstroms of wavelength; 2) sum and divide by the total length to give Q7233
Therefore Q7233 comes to 13.2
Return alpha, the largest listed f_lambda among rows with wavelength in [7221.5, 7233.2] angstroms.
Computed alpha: 13.43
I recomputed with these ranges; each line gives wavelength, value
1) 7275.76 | 13.23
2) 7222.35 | 13.43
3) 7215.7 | 13.65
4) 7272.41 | 13.22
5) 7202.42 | 13.46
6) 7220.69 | 13.45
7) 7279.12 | 13.27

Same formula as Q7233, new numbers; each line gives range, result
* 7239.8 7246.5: 13.6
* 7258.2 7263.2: 13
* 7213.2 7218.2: 13.6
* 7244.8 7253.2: 13.7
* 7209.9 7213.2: 13.8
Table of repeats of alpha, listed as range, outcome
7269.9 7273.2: 13.22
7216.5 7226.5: 13.56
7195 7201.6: 13.46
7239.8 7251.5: 13.76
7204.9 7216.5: 13.79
